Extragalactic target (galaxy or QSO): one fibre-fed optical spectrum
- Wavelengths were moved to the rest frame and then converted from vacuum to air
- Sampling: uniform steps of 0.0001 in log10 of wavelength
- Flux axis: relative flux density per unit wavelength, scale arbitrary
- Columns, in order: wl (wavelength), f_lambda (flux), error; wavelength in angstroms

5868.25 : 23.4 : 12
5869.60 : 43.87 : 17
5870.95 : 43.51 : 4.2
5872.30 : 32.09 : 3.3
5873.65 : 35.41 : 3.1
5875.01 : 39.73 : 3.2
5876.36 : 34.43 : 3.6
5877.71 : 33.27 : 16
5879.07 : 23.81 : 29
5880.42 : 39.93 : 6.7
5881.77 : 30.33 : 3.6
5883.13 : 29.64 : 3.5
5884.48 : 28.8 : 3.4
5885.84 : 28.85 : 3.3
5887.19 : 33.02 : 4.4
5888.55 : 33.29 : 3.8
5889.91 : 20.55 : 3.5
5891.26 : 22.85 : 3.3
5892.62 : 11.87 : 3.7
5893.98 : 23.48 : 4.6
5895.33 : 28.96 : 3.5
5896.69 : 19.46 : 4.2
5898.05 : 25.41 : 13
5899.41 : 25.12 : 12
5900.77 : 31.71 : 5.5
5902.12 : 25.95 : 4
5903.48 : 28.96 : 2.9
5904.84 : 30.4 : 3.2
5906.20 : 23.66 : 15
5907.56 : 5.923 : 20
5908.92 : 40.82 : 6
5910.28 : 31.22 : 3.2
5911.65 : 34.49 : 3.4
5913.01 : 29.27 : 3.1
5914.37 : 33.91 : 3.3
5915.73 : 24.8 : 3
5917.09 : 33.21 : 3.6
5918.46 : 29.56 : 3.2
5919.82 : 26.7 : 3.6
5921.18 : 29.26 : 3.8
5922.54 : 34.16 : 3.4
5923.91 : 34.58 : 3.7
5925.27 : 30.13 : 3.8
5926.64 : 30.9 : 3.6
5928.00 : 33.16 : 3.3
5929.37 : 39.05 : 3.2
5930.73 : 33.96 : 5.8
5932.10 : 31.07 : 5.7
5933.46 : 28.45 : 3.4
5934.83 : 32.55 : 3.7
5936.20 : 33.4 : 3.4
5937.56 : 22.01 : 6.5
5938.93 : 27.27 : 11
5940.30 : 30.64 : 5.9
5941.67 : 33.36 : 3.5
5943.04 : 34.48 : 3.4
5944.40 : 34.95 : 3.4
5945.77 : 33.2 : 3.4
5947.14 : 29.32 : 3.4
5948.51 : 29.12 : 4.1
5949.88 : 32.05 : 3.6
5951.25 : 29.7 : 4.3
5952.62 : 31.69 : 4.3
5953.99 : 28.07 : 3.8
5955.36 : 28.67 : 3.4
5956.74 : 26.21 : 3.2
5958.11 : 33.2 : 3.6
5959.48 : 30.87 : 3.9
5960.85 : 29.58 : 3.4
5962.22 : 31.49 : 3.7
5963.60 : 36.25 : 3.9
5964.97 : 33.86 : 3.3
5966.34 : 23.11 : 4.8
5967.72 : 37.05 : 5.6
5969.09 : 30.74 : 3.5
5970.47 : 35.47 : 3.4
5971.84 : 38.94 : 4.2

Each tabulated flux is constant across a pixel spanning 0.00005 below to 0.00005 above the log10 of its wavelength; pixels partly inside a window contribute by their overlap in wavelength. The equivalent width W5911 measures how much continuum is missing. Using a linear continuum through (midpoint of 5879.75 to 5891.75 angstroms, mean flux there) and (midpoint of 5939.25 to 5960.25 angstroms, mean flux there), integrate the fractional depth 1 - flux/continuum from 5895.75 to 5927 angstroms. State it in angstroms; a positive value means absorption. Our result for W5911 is 1.67 angstroms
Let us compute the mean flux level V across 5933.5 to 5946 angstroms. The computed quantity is 31.1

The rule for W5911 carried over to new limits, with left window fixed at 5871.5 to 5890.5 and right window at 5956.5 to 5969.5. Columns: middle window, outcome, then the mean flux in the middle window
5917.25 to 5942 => 0.3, 31.1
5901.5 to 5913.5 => 1.4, 27.8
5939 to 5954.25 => 0.0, 31.4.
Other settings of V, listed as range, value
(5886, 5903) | 25.3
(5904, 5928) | 29.7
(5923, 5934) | 32.7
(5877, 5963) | 29.5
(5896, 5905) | 26.5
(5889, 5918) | 26.4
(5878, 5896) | 27.5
